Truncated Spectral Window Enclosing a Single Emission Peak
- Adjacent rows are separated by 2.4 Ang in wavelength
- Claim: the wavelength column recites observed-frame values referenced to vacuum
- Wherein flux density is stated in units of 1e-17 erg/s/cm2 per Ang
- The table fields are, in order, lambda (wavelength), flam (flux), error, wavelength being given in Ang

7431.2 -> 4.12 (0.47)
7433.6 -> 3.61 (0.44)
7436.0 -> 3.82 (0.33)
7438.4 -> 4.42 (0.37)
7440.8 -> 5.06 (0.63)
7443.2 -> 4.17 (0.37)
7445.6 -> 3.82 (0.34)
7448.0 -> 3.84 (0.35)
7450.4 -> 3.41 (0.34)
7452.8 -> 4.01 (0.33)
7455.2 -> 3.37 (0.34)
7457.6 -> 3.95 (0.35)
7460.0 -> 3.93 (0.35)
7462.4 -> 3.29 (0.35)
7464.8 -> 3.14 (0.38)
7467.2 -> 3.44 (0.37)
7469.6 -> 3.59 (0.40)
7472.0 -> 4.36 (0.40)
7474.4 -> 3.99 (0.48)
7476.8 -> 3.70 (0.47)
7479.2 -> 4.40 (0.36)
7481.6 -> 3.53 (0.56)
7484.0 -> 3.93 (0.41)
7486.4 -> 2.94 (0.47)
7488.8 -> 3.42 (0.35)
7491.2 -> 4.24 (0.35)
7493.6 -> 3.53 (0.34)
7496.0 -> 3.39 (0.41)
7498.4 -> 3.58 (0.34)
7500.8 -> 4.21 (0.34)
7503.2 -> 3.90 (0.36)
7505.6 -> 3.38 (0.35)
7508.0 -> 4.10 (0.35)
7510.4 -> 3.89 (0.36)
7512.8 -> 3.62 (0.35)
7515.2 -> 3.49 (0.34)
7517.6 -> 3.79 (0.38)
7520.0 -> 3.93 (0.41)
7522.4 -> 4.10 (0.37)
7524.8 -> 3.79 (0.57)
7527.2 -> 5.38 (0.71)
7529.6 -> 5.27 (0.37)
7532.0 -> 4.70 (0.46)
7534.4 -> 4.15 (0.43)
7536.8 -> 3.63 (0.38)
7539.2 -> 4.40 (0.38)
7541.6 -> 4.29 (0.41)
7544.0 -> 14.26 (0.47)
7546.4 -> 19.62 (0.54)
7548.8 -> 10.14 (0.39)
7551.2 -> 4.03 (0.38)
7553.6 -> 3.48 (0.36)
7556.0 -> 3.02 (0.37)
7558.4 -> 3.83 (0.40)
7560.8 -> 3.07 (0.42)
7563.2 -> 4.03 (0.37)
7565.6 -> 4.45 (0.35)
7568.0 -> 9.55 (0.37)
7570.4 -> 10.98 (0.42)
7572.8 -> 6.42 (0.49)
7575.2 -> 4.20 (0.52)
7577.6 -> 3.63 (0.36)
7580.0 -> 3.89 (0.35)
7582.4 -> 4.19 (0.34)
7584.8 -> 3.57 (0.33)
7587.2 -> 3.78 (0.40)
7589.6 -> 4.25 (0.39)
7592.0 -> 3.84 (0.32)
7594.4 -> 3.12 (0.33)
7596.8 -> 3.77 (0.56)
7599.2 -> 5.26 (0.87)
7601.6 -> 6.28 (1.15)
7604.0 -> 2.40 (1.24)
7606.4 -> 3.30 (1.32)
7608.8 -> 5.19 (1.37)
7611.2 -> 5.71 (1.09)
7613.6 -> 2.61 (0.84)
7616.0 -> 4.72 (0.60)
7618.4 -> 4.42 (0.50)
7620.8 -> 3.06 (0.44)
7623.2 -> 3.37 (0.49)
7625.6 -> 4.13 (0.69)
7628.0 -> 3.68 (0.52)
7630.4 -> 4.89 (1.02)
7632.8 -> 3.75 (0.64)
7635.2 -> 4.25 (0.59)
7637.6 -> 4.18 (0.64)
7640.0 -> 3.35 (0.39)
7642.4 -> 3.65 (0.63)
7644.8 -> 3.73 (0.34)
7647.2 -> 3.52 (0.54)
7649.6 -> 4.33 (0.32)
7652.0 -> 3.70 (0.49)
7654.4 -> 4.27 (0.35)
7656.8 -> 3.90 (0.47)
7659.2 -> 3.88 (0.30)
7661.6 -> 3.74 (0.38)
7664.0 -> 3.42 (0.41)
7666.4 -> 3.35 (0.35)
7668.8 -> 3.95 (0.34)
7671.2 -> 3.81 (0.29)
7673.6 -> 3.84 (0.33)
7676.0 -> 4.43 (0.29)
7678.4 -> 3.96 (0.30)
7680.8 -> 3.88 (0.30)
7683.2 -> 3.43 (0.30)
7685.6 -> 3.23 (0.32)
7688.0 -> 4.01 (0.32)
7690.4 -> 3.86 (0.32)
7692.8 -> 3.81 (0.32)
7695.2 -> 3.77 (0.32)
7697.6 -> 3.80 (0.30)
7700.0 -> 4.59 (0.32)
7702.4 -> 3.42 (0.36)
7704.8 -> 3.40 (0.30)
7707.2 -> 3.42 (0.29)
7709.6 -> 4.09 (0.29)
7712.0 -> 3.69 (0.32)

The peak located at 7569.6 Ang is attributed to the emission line [N II]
